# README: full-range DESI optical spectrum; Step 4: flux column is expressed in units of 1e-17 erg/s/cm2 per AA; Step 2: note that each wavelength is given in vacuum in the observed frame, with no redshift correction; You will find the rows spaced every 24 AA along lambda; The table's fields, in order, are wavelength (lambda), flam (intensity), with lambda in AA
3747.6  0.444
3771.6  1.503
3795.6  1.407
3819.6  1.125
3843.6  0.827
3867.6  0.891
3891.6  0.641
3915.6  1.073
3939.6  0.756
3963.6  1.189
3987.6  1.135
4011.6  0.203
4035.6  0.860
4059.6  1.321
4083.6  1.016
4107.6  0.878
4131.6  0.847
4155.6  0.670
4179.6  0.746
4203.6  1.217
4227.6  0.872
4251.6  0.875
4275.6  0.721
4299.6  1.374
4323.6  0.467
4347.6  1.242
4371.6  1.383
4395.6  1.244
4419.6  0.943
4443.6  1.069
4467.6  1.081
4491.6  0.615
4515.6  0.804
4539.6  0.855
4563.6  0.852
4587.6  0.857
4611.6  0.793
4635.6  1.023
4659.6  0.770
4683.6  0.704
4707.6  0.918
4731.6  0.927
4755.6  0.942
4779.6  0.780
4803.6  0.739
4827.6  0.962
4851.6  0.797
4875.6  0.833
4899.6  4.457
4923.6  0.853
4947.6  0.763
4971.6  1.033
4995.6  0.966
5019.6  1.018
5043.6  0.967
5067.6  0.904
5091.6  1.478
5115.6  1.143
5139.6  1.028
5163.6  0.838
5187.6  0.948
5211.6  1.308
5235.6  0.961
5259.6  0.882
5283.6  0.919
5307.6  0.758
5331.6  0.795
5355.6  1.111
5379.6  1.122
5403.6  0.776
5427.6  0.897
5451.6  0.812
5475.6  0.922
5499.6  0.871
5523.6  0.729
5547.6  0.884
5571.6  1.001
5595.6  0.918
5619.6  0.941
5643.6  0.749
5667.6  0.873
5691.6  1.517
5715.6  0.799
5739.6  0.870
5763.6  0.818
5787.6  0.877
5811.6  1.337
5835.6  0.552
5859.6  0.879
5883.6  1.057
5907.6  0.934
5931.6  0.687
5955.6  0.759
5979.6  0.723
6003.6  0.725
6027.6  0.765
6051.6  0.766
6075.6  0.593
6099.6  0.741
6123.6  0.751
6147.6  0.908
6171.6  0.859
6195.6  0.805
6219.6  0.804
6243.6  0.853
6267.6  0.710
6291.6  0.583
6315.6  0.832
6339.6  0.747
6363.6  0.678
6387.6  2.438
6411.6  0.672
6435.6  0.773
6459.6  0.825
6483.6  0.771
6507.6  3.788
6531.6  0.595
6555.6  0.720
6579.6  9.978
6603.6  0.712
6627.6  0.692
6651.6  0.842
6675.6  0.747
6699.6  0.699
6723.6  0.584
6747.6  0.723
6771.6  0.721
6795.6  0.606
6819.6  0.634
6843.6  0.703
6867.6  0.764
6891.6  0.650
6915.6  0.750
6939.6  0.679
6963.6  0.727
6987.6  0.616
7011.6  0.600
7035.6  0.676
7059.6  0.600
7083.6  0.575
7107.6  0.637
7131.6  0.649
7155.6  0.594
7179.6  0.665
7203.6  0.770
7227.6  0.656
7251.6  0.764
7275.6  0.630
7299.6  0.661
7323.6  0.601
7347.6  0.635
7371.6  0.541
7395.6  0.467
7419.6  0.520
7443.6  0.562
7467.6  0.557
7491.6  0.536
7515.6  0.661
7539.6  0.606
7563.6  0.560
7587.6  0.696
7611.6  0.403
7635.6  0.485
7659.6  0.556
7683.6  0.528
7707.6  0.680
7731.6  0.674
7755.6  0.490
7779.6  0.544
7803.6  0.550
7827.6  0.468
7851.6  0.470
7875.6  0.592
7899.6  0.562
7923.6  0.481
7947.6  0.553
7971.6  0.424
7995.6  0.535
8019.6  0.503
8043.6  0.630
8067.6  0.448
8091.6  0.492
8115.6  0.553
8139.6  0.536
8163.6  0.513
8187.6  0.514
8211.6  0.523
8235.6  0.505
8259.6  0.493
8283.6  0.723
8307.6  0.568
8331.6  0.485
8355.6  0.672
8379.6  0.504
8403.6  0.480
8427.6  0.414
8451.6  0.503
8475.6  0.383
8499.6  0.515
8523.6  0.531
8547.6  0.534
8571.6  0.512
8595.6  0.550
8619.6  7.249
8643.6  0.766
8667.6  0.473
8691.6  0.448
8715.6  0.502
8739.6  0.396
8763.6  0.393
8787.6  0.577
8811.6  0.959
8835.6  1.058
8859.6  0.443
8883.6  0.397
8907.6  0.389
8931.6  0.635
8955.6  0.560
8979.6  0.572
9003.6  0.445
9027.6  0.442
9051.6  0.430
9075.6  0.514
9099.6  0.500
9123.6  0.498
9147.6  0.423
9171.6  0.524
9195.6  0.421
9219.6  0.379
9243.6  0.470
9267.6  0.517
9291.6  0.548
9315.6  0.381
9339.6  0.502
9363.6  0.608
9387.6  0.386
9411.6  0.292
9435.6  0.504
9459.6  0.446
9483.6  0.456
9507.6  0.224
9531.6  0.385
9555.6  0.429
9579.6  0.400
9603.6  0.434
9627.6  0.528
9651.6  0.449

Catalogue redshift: 0.313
